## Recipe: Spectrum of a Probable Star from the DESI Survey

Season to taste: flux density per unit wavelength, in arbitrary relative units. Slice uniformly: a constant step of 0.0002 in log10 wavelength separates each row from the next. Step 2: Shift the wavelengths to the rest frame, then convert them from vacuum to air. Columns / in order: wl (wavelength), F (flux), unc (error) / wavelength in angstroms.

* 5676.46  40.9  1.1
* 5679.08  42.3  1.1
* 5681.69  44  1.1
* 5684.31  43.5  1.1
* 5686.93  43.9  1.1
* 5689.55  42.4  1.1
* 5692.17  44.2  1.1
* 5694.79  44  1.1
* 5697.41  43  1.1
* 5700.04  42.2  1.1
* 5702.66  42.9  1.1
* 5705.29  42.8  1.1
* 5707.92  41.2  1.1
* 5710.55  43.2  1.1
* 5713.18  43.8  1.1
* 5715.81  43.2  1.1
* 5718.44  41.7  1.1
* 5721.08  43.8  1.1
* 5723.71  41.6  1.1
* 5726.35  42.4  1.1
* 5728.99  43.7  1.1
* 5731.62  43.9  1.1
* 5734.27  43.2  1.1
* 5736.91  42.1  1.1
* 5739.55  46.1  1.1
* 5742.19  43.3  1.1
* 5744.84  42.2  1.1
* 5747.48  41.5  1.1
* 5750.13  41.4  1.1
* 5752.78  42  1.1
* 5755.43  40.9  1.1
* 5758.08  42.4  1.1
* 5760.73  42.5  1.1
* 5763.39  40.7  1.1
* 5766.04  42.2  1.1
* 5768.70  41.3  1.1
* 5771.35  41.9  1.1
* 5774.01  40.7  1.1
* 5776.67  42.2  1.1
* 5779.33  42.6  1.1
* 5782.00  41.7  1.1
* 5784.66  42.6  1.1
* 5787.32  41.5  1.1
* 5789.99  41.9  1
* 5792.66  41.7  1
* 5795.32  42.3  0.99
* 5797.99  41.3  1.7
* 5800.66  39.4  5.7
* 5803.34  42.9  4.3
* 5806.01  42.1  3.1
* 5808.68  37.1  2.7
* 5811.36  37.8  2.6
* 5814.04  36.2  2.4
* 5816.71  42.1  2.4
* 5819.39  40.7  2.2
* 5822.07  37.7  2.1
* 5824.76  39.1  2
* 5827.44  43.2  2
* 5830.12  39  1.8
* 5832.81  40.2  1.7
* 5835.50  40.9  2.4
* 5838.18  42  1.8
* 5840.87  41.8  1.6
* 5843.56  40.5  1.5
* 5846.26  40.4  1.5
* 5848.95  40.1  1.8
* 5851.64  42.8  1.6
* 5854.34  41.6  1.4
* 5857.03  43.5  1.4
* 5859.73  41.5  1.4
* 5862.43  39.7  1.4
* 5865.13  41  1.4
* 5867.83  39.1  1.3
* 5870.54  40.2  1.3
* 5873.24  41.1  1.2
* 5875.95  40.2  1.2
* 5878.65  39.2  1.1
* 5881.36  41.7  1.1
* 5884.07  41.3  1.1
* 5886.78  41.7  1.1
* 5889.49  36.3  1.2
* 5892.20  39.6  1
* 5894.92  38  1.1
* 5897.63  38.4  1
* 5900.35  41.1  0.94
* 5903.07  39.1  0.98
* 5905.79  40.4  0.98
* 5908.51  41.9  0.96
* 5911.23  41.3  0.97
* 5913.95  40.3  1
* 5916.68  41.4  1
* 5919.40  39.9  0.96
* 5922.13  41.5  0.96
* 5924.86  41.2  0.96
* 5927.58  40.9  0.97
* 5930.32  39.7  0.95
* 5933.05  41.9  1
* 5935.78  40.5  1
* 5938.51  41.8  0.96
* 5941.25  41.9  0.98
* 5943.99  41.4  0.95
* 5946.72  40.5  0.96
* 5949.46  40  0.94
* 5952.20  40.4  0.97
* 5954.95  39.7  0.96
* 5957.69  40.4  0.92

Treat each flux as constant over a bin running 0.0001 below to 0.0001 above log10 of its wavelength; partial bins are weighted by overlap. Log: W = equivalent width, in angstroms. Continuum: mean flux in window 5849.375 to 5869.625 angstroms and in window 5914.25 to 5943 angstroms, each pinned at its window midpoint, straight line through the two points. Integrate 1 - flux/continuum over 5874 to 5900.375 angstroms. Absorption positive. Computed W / 0.9 angstroms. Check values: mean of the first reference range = 41.2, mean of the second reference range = 41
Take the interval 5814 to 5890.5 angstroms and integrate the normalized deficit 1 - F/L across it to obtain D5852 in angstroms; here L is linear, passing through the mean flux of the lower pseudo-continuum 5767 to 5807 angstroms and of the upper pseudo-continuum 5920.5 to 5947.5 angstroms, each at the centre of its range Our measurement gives 1.6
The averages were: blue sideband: 41.7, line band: 40.6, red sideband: 41.1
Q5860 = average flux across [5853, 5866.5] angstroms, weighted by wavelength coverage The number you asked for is 41.5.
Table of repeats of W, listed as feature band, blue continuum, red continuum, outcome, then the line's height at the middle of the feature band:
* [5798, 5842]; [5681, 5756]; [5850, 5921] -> 1.34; 41.4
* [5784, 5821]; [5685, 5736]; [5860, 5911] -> 0.74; 41.5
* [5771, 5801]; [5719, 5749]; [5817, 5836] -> -0.21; 41.4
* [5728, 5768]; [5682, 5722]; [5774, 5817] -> -0.47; 42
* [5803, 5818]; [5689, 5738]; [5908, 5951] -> 0.92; 42.1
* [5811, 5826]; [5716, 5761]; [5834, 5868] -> 0.95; 41.6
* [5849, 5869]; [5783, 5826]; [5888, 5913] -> -0.65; 39.9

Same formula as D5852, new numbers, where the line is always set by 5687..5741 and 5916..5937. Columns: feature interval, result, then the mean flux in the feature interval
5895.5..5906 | 0.4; 39.5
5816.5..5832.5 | 0.7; 40.2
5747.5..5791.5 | 0.8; 41.8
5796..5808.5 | 0.3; 41.1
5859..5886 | 0.6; 40.5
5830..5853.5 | 0.4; 41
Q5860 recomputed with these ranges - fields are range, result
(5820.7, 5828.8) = 40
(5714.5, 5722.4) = 42.9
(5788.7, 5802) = 41.3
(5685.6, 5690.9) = 43.1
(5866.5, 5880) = 40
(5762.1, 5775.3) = 41.4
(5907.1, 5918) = 41.2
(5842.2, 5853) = 40.9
